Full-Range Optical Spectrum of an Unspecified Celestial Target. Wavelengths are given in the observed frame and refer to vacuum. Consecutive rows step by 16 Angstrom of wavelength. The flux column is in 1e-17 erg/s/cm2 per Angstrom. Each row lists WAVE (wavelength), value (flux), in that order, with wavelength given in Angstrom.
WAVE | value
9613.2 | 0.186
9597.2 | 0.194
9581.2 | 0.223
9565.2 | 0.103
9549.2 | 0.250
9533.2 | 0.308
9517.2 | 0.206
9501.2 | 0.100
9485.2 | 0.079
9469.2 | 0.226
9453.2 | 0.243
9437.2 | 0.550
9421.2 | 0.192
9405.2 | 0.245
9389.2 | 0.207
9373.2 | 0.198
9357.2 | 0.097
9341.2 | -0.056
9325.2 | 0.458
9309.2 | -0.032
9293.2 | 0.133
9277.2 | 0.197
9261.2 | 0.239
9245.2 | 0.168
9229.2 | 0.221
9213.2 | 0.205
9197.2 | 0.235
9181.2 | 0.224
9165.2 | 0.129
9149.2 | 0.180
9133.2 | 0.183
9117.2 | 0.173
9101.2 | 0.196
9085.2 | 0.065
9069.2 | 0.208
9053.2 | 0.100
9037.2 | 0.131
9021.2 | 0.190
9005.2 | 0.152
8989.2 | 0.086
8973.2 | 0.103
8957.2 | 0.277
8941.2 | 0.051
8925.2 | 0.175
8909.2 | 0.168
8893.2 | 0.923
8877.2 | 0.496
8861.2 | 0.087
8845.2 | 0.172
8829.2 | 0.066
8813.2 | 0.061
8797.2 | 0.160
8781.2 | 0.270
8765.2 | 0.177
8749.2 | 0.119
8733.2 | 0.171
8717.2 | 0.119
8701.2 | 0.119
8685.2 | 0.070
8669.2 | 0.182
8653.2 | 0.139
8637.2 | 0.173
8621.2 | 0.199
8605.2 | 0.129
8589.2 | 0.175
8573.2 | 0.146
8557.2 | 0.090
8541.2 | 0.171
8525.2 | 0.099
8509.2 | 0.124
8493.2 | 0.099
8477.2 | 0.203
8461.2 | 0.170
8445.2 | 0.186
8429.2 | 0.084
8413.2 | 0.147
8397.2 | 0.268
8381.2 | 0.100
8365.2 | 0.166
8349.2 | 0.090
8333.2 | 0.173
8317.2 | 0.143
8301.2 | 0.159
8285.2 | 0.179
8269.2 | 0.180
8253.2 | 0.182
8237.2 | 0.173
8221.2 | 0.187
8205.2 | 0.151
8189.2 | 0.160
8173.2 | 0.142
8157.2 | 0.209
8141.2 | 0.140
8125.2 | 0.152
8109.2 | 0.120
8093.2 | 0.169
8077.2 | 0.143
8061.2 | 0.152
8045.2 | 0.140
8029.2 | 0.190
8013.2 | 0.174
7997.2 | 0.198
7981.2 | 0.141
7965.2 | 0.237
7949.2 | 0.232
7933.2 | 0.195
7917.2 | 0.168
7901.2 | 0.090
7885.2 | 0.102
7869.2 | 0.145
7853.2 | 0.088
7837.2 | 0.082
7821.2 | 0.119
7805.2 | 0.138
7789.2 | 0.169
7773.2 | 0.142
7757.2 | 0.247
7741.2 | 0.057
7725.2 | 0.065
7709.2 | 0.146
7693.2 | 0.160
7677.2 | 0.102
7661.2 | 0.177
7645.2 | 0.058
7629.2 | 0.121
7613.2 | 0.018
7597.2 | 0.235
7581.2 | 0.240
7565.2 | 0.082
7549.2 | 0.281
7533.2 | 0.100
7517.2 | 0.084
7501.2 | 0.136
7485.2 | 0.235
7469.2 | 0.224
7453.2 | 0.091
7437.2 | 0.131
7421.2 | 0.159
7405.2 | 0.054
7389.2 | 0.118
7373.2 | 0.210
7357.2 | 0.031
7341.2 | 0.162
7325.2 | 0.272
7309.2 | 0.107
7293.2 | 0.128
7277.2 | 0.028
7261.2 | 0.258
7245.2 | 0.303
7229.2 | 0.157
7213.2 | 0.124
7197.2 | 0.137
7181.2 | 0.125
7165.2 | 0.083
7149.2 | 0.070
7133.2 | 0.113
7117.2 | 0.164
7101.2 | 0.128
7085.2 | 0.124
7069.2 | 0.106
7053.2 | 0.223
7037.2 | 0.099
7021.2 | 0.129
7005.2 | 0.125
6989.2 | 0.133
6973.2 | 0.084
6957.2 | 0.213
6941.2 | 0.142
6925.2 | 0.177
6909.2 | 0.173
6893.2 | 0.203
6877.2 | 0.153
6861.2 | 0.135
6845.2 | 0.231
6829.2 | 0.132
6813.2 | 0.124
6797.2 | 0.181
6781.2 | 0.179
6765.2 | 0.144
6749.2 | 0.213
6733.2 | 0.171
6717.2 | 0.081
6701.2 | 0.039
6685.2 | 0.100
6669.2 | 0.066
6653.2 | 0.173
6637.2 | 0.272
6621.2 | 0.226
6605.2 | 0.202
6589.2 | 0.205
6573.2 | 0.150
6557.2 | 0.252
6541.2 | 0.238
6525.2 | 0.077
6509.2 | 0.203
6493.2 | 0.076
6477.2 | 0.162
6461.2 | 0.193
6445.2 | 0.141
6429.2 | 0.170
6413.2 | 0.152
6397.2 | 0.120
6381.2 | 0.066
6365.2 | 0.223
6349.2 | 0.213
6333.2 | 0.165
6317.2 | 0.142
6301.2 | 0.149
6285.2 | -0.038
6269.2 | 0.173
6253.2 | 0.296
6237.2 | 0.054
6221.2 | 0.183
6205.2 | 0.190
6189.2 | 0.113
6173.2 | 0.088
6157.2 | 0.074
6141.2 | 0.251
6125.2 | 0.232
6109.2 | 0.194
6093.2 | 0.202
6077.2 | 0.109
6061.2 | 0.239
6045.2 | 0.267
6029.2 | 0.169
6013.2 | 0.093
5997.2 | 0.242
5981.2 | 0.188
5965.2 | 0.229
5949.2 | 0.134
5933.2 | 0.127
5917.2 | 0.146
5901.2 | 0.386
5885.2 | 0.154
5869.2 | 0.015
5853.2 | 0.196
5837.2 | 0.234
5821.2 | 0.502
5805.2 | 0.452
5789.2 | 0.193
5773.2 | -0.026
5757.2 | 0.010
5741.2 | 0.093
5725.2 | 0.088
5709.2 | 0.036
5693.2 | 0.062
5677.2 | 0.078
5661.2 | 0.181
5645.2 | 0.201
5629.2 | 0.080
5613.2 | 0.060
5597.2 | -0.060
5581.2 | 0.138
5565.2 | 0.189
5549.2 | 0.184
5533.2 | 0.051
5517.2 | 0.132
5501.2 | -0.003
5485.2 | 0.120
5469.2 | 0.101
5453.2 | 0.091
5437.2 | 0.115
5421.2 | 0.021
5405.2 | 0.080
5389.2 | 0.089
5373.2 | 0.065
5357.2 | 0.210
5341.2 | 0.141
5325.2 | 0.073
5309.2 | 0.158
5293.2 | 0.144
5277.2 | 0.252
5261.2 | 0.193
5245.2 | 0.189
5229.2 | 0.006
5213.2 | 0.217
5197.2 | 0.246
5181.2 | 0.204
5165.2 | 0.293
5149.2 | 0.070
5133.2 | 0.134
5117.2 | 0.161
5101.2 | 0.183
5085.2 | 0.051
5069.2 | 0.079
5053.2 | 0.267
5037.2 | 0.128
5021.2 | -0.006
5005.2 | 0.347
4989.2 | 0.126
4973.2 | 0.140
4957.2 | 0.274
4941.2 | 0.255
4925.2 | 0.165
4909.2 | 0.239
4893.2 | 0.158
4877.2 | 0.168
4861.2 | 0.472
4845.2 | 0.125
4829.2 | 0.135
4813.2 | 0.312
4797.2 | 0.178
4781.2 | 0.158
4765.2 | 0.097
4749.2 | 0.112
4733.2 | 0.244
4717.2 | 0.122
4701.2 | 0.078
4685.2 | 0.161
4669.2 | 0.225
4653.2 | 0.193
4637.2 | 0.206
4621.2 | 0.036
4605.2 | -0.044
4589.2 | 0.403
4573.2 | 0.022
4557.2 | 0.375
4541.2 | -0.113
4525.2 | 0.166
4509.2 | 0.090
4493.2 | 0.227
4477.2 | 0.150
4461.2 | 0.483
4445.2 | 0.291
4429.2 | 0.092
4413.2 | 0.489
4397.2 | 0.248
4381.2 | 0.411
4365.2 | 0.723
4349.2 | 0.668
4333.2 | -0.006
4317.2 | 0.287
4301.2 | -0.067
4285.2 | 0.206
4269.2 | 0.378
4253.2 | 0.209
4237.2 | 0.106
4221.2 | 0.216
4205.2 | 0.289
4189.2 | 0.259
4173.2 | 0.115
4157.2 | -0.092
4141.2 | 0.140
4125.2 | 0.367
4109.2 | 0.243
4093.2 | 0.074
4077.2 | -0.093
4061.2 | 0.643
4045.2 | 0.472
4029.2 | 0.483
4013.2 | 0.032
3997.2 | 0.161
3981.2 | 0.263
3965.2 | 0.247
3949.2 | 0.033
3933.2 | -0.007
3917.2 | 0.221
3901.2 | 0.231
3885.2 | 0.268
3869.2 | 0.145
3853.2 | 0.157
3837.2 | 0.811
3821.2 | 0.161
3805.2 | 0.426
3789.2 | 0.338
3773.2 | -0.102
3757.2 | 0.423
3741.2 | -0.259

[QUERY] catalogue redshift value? 1.384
